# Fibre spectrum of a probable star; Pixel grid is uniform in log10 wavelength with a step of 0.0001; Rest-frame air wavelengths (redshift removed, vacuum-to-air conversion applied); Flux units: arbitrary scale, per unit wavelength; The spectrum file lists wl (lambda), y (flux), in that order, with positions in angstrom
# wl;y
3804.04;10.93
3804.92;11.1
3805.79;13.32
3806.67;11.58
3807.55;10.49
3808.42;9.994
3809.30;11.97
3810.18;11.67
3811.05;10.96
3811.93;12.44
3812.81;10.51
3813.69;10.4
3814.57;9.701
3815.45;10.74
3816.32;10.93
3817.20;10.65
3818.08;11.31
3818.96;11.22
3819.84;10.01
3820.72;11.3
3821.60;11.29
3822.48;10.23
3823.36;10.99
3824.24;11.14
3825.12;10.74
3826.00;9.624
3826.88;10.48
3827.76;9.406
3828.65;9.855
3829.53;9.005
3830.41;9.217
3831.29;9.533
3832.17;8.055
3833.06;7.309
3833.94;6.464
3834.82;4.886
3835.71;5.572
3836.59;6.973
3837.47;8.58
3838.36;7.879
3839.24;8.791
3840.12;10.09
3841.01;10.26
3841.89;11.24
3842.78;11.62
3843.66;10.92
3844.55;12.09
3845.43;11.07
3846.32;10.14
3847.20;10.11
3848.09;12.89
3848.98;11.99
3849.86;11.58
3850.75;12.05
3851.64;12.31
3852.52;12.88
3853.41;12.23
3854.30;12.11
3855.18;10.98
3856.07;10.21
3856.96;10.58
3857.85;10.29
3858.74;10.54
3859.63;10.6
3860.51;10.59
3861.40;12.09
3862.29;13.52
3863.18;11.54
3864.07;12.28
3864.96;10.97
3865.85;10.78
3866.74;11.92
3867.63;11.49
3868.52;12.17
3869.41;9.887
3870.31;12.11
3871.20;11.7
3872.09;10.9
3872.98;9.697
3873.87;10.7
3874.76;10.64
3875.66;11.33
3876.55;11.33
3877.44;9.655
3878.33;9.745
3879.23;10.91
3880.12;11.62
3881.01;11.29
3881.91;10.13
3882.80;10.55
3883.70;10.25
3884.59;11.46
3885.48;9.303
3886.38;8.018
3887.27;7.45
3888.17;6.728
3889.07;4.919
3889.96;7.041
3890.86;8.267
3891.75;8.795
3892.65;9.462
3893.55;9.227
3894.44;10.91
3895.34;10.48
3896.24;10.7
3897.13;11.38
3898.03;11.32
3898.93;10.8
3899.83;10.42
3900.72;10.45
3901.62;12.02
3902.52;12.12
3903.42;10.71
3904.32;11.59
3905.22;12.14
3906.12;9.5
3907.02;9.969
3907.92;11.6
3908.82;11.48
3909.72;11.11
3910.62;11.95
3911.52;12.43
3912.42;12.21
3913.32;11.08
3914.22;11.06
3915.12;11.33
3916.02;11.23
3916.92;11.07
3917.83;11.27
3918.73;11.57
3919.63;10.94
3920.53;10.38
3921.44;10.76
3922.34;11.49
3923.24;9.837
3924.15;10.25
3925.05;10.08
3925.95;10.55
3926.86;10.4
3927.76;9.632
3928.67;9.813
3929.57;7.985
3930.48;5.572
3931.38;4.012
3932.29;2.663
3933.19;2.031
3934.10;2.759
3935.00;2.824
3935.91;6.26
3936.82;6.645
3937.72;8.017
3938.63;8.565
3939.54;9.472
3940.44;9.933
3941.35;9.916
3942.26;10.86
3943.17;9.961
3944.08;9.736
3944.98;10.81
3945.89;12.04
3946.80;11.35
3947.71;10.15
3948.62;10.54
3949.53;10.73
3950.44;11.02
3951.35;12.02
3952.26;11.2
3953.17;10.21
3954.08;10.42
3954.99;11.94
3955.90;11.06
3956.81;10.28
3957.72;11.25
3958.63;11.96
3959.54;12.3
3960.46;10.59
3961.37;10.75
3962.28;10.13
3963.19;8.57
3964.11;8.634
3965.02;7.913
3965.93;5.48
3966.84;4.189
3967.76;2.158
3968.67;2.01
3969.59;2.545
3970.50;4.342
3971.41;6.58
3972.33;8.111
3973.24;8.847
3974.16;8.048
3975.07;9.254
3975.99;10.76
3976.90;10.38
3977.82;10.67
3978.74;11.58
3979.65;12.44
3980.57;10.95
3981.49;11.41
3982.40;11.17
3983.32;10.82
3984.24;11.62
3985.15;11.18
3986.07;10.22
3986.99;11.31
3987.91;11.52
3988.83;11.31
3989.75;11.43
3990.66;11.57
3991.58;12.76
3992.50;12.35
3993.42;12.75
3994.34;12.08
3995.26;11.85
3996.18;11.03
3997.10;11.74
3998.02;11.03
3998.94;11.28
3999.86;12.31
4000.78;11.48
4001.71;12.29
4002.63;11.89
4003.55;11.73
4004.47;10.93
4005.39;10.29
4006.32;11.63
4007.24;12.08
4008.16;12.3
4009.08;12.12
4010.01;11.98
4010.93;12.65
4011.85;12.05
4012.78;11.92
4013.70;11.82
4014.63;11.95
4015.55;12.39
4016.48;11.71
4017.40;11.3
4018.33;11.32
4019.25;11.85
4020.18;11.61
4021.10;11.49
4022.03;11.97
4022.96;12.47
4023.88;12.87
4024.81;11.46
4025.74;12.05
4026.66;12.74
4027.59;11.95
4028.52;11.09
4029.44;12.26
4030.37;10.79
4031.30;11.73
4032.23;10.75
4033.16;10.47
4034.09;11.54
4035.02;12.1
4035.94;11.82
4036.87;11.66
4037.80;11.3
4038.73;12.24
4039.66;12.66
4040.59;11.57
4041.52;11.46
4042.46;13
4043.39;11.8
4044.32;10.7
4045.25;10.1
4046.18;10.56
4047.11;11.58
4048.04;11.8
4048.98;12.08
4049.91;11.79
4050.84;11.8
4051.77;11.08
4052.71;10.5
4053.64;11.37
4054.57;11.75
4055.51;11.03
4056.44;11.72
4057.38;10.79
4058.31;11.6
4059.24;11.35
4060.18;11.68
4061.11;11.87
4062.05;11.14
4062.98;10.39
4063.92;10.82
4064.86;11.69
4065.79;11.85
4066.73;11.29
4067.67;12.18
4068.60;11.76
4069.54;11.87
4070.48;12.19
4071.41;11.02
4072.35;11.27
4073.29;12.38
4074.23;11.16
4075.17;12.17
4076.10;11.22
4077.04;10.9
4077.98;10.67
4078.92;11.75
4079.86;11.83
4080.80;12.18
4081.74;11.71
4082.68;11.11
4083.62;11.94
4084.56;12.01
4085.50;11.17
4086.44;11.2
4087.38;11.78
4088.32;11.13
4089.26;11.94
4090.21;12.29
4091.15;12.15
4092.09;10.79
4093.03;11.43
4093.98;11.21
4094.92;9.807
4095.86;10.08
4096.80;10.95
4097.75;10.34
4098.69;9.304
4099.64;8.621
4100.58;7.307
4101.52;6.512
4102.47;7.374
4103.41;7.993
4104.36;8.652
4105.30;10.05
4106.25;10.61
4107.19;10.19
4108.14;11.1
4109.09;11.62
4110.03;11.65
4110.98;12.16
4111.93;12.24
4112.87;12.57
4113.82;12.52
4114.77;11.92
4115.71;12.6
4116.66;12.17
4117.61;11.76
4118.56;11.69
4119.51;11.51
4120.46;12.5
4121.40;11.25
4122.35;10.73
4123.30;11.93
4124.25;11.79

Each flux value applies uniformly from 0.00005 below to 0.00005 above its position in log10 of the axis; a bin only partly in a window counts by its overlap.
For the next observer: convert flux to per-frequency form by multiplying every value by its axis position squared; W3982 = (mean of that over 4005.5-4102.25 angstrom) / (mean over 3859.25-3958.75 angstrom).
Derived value 1.21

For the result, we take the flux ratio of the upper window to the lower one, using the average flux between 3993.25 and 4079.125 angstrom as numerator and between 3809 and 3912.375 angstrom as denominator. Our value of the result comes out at 1.11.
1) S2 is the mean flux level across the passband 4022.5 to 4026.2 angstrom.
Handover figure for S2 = 12.2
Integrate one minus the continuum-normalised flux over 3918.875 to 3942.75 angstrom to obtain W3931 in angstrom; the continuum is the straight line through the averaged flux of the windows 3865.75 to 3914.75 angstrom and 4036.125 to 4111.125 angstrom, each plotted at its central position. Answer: 5.5 angstrom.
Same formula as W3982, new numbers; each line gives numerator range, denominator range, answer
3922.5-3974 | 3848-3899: 0.84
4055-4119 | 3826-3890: 1.22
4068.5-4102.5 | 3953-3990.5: 1.23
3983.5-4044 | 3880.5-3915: 1.21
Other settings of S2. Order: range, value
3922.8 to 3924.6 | 10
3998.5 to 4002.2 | 11.8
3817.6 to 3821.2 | 11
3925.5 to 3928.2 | 10.2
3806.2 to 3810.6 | 11.1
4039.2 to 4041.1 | 12.1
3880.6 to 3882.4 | 10.7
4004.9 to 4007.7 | 11.3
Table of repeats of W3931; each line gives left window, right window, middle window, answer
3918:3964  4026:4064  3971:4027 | -4.21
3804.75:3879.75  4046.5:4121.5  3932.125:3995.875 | 8.43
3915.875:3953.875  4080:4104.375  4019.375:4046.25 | -4.55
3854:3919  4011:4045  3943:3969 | 3.57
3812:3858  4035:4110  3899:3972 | 8.10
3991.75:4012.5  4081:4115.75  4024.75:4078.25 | -1.16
